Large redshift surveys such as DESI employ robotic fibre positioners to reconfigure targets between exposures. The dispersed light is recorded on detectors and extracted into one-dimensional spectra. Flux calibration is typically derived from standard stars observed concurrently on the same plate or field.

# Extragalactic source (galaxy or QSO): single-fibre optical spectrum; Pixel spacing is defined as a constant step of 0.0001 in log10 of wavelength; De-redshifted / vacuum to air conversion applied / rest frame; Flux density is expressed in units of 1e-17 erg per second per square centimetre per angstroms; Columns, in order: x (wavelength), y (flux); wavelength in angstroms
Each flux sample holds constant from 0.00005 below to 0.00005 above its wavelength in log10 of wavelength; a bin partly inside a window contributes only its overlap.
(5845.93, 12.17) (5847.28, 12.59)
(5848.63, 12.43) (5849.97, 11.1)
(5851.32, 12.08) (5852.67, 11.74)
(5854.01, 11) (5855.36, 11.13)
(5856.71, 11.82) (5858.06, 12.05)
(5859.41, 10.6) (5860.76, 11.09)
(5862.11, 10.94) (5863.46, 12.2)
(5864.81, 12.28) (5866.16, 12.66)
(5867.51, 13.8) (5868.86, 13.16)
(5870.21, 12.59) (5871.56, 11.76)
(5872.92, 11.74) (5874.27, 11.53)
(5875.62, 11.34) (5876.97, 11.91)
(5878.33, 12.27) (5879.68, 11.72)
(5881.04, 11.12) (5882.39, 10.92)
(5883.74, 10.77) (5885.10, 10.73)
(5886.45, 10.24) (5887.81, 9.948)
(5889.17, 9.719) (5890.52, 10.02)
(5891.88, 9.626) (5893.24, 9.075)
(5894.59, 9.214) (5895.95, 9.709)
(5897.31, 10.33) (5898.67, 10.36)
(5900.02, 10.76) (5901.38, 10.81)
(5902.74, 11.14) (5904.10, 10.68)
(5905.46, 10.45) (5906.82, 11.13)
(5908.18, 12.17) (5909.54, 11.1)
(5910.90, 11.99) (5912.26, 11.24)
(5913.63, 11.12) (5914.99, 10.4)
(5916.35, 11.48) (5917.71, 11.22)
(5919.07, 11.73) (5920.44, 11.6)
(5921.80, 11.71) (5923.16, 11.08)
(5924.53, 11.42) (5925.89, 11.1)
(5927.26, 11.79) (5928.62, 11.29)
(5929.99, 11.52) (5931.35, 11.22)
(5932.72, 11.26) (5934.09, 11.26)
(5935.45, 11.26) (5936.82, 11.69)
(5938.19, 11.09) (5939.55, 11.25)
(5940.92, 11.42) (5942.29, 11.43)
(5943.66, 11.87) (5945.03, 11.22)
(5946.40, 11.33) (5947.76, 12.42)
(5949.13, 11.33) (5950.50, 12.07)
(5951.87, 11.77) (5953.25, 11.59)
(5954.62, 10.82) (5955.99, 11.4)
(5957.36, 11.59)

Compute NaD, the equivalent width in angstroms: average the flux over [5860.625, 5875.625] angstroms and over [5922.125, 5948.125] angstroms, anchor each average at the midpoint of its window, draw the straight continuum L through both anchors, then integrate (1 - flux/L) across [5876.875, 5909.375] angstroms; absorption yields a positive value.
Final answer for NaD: 3.5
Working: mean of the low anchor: 12.2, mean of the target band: 10.6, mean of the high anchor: 11.4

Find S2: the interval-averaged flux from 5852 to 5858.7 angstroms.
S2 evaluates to 11.6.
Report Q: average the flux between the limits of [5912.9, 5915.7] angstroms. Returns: 10.8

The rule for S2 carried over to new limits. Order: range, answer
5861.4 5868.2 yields 12.4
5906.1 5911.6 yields 11.6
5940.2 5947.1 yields 11.5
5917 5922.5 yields 11.6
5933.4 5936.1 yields 11.3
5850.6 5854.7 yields 11.6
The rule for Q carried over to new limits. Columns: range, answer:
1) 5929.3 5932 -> 11.4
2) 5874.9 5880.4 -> 11.8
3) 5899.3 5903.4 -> 10.9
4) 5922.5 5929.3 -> 11.3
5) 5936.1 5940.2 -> 11.3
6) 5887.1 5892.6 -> 9.81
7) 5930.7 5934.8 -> 11.2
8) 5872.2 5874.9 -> 11.6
